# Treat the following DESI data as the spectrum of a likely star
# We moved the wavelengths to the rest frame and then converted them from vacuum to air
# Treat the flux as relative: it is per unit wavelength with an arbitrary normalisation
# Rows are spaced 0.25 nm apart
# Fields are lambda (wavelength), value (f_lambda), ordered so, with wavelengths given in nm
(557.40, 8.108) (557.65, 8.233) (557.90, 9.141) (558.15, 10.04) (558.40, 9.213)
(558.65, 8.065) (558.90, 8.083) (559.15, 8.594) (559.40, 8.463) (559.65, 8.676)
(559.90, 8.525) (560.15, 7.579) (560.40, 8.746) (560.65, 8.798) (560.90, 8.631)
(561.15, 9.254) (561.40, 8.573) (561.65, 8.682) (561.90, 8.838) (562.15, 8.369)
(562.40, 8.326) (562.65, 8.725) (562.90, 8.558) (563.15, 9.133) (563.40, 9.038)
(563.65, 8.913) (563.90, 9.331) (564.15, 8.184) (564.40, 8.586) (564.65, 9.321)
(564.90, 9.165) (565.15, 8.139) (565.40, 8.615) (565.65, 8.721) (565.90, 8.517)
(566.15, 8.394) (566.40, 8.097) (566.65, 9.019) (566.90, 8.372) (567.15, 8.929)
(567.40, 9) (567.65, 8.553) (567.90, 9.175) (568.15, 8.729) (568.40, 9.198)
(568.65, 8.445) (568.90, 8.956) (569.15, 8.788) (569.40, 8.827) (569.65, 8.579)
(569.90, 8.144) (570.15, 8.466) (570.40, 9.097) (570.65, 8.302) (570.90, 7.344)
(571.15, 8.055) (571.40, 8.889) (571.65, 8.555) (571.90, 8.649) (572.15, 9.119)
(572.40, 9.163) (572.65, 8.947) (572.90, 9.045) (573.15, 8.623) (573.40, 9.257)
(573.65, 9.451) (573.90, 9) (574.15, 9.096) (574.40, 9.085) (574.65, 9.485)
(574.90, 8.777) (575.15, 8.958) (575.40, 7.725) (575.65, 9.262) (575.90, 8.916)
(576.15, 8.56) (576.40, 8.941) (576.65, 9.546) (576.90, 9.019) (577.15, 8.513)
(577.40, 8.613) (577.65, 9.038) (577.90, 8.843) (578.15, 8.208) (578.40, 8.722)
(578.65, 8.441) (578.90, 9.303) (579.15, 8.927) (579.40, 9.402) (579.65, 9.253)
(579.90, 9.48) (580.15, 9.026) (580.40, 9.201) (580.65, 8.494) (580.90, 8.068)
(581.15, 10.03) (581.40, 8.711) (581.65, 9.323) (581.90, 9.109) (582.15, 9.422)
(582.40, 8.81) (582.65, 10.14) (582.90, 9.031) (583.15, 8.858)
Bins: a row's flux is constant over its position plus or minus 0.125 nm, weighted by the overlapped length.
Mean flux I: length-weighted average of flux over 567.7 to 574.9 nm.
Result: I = 8.8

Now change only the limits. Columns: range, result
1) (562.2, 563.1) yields 8.57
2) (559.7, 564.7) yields 8.7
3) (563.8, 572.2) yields 8.65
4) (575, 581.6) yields 8.9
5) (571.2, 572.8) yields 8.85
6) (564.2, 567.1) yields 8.63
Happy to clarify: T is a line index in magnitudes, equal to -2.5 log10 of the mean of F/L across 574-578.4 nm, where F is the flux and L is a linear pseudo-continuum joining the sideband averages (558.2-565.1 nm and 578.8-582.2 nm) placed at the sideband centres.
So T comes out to 0.020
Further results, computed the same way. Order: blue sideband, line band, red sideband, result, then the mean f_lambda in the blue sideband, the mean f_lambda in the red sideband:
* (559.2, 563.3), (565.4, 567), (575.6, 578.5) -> 0.020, 8.62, 8.84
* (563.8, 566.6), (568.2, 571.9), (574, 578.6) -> 0.023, 8.65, 8.84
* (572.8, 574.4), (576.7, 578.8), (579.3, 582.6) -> 0.048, 9.08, 9.12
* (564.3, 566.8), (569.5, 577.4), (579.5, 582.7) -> 0.014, 8.66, 9.14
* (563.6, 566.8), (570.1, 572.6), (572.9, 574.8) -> 0.052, 8.68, 9.13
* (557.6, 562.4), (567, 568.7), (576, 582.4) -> -0.011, 8.66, 8.96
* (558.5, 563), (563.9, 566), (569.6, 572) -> -0.028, 8.53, 8.4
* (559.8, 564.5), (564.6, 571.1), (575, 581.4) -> 0.015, 8.67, 8.9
